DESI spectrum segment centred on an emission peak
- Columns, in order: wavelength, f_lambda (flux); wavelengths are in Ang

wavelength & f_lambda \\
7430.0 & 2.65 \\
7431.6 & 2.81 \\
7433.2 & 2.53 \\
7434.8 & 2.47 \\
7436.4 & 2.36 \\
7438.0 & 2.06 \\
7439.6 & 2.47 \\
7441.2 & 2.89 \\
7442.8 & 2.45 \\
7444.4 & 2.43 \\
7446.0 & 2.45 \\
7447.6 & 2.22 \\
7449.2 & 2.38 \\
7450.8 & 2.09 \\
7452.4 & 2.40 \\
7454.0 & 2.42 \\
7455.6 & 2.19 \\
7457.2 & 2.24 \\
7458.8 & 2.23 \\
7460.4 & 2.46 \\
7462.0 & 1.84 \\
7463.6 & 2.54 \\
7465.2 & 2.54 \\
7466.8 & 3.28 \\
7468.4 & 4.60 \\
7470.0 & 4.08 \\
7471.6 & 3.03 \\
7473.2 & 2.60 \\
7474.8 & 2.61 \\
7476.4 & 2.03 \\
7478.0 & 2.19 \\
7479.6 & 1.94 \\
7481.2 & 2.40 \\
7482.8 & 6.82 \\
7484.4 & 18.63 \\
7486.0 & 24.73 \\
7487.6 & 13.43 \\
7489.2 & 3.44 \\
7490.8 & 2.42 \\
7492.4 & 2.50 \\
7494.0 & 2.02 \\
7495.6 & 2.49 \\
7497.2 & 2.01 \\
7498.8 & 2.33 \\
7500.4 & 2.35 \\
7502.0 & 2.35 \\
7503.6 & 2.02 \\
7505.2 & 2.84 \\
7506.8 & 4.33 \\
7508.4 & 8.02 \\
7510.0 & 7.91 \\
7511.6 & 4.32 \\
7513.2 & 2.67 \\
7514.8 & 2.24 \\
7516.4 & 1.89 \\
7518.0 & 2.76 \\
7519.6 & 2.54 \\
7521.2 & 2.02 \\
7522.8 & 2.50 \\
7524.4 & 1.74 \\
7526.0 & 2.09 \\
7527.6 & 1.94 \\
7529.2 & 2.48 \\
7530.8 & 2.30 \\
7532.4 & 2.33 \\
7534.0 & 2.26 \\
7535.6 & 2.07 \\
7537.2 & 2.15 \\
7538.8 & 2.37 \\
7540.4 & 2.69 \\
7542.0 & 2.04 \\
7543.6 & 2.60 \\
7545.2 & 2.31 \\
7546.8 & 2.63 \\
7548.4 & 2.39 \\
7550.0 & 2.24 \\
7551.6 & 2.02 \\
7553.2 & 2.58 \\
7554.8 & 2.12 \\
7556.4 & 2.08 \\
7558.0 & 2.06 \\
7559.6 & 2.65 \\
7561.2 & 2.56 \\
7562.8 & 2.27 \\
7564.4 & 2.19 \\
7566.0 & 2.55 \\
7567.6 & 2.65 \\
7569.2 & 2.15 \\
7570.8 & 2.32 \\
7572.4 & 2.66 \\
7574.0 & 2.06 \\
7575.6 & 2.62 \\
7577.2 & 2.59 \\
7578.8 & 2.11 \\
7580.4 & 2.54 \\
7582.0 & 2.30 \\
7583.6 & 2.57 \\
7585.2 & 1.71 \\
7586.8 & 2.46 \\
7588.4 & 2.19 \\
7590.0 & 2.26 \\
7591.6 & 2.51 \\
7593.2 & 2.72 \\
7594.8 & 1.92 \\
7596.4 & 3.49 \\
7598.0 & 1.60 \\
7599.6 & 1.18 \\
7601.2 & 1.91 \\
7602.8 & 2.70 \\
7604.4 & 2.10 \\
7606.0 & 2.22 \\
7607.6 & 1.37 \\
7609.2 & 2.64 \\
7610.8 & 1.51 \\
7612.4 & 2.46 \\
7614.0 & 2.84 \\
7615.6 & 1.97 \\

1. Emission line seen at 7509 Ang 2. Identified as [N II] 6583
